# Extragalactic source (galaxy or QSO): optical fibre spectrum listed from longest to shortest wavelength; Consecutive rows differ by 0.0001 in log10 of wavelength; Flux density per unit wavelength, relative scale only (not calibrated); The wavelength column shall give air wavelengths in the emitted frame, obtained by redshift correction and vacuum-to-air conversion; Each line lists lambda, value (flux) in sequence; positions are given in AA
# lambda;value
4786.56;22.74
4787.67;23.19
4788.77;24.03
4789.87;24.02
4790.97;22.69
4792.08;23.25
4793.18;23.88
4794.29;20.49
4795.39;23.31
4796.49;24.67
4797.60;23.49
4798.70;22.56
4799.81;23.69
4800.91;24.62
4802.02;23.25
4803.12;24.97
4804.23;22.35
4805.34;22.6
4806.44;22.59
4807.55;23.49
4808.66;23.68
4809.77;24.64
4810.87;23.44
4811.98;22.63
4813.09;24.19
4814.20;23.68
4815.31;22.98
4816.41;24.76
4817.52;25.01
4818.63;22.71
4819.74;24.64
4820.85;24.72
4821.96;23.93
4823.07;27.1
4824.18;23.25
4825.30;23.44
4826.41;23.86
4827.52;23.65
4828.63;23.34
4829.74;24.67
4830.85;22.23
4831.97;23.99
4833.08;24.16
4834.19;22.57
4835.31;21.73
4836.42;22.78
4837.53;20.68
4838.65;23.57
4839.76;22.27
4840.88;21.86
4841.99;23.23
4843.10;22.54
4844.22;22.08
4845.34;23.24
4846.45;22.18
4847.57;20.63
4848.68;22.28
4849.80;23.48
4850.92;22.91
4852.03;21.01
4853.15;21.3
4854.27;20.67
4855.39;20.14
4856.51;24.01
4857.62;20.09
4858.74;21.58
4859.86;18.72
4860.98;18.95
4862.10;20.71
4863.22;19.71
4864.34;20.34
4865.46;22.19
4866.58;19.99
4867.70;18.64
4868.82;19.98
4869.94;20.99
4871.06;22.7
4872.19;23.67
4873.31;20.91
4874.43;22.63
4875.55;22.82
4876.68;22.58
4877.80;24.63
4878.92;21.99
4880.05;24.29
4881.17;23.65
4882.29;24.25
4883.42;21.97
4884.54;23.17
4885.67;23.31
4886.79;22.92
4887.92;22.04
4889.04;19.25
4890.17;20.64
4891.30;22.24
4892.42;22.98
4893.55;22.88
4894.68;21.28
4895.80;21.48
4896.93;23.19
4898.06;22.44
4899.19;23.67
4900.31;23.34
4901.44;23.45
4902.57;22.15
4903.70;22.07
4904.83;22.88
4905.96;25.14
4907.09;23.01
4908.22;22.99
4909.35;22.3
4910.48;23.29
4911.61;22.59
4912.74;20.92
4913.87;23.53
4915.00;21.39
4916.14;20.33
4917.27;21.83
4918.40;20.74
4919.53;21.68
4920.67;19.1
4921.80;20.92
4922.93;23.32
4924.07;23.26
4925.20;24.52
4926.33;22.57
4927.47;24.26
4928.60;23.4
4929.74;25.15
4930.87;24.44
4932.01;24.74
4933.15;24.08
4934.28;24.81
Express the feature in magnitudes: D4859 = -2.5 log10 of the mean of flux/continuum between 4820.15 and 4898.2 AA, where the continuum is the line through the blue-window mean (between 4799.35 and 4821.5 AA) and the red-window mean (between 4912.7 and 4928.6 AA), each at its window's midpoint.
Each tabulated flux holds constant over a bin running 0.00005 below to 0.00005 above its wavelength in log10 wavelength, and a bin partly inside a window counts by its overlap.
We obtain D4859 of 0.036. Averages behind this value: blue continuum 23.7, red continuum 22.1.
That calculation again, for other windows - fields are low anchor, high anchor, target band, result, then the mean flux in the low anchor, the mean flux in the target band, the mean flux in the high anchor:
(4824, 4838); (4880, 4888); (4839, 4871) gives 0.09 mag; 23.1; 21.3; 23.2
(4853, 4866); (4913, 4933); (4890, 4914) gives -0.03 mag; 20.7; 22.7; 22.7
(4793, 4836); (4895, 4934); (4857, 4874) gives 0.13 mag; 23.6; 20.6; 22.8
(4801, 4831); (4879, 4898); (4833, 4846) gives 0.04 mag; 23.8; 22.5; 22.5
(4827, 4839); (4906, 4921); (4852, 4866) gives 0.10 mag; 23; 20.7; 22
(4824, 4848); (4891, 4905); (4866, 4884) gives 0.02 mag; 22.8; 22.2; 22.6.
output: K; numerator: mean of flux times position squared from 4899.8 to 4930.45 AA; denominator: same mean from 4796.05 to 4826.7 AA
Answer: 0.99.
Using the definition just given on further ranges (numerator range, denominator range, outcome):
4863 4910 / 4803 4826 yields 0.97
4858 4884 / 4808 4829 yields 0.92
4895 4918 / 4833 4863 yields 1.06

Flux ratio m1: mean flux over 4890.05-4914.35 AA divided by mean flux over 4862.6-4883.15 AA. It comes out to 1.0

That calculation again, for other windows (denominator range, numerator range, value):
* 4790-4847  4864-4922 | 0.95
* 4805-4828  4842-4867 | 0.89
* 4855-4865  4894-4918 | 1.10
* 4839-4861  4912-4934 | 1.04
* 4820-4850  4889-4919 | 0.97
